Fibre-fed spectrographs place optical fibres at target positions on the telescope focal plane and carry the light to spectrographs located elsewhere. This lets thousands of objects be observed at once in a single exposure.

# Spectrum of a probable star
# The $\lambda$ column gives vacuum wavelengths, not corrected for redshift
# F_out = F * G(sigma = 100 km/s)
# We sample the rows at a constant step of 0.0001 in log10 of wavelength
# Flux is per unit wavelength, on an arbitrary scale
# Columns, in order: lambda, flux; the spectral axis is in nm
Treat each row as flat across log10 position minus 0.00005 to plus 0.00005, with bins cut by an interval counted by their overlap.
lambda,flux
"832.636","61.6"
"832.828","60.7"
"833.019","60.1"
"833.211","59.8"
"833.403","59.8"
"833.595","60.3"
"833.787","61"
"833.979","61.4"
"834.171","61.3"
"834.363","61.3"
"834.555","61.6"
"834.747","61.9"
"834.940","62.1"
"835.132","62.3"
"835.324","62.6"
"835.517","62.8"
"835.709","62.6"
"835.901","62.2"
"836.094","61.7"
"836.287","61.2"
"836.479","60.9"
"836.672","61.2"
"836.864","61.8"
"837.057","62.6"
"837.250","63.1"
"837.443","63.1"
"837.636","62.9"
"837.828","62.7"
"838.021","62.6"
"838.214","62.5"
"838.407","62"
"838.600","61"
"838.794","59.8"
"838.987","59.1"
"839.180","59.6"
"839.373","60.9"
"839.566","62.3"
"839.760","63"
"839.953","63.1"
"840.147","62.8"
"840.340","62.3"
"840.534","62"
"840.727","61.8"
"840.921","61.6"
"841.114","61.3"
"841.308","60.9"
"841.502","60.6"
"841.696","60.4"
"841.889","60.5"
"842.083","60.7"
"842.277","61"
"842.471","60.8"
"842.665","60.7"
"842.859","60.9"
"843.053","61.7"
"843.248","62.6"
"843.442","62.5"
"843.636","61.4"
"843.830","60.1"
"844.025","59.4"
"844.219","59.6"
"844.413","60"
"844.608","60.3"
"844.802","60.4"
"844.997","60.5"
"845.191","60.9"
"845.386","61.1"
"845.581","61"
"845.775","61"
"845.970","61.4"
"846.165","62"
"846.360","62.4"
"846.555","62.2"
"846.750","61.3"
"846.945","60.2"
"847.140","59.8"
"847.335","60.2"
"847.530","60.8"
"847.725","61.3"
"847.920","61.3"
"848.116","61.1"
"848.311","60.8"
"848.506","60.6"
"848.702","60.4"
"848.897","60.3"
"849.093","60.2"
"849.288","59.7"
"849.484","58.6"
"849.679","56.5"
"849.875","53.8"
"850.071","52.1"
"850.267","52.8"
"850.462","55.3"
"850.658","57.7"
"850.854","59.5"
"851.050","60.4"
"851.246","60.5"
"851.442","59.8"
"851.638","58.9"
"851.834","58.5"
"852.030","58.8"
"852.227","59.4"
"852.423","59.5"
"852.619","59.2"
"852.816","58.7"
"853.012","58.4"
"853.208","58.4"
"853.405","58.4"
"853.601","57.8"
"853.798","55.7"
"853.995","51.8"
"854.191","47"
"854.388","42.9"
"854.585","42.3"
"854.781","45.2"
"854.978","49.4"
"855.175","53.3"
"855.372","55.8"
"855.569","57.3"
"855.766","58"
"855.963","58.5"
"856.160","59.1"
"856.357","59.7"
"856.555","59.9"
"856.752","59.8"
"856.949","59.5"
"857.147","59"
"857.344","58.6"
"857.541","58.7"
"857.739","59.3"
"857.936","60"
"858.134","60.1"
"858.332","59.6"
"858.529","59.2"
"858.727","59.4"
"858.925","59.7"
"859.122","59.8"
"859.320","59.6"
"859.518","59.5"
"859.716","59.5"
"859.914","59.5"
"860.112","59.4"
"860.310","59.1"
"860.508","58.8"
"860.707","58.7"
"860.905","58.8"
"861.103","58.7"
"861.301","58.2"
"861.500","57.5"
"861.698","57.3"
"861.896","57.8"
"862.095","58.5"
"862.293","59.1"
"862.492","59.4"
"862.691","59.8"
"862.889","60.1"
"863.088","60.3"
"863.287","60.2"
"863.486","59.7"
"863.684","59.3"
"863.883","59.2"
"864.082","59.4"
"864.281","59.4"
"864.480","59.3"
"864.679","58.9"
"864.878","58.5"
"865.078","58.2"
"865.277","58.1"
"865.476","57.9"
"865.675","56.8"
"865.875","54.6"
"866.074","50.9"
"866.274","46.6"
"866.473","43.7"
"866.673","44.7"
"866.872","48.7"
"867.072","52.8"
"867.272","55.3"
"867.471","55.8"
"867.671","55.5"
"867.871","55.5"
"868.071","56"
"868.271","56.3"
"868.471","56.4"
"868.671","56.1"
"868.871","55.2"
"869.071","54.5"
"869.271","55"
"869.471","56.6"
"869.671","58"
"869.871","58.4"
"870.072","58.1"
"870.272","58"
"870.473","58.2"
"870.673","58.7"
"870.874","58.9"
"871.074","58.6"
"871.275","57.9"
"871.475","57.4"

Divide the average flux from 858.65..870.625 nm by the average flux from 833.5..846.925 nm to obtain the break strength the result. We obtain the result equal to 0.93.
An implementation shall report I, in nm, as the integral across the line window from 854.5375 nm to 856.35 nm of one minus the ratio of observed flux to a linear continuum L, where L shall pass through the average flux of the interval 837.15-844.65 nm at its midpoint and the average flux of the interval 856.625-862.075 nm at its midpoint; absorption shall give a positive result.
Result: 0.17 nm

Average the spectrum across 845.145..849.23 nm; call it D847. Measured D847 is 61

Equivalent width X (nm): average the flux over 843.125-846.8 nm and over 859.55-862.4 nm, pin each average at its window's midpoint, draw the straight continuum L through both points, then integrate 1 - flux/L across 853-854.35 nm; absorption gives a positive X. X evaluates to 0.12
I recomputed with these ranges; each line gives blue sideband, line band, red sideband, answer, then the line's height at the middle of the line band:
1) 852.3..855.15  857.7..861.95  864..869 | -0.40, 54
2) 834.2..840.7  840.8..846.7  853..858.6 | -0.11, 59.9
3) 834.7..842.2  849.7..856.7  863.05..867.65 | 0.30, 58.3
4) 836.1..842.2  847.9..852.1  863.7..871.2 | 0.06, 59.4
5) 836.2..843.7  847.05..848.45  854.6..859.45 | -0.02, 59.8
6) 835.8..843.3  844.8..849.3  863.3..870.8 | -0.07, 60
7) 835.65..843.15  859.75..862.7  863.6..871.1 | -0.08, 57.1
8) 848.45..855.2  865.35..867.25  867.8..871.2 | 0.19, 56.8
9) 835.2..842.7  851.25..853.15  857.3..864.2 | 0.03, 60.2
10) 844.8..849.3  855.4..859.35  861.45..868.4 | -0.06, 58.2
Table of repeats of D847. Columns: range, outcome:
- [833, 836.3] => 61.5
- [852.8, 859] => 56.2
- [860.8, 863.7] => 59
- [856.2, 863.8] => 59.2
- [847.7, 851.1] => 58.4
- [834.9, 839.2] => 61.9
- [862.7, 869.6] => 55.8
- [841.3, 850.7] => 60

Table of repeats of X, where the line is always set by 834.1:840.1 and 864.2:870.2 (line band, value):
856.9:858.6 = -0.063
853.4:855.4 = 0.263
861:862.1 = -0.032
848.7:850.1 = 0.031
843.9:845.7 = -0.007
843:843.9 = -0.019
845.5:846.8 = -0.039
